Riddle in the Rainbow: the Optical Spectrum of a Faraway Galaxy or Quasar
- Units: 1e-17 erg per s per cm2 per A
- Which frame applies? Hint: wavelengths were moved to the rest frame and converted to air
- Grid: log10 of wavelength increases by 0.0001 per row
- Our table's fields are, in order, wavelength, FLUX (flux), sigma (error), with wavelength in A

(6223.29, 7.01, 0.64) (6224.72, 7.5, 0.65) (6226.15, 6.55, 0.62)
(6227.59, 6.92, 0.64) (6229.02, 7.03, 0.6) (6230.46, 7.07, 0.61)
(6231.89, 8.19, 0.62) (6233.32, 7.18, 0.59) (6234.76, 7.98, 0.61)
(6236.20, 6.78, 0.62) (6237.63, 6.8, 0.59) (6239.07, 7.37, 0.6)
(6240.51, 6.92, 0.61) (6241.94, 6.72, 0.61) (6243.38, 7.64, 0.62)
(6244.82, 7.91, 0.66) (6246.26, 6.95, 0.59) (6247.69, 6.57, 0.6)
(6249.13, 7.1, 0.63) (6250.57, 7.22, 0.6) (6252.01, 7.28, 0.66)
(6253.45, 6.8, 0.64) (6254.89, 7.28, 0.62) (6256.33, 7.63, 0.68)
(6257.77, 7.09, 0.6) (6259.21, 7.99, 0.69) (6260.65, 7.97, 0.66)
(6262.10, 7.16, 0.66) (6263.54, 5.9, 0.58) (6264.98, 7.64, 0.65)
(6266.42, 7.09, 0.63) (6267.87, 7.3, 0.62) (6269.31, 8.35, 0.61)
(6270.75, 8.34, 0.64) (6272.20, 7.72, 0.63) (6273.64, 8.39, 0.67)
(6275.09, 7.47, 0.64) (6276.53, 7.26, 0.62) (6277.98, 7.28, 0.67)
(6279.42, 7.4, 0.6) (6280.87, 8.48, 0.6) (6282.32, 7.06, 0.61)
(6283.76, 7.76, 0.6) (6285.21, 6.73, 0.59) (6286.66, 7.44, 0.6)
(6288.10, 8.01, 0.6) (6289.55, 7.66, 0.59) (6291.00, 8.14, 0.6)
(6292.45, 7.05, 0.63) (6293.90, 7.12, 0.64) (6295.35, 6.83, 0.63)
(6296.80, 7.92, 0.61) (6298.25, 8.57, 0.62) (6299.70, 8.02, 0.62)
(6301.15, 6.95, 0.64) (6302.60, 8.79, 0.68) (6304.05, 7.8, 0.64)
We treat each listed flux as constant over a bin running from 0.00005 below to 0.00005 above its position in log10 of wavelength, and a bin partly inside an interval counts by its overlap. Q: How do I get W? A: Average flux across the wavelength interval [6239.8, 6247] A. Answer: 7.23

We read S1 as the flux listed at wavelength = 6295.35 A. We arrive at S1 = 6.83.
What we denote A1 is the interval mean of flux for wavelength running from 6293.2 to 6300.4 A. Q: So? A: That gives 7.69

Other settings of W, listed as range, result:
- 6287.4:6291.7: 7.93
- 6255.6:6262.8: 7.56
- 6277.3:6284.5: 7.6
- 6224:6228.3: 6.99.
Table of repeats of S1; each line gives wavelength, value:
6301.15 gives 6.95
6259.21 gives 7.99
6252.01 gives 7.28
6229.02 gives 7.03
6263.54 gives 5.9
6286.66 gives 7.44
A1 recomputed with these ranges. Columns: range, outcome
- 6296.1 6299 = 8.25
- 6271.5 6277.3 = 7.71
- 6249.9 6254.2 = 7.1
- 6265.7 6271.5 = 7.76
